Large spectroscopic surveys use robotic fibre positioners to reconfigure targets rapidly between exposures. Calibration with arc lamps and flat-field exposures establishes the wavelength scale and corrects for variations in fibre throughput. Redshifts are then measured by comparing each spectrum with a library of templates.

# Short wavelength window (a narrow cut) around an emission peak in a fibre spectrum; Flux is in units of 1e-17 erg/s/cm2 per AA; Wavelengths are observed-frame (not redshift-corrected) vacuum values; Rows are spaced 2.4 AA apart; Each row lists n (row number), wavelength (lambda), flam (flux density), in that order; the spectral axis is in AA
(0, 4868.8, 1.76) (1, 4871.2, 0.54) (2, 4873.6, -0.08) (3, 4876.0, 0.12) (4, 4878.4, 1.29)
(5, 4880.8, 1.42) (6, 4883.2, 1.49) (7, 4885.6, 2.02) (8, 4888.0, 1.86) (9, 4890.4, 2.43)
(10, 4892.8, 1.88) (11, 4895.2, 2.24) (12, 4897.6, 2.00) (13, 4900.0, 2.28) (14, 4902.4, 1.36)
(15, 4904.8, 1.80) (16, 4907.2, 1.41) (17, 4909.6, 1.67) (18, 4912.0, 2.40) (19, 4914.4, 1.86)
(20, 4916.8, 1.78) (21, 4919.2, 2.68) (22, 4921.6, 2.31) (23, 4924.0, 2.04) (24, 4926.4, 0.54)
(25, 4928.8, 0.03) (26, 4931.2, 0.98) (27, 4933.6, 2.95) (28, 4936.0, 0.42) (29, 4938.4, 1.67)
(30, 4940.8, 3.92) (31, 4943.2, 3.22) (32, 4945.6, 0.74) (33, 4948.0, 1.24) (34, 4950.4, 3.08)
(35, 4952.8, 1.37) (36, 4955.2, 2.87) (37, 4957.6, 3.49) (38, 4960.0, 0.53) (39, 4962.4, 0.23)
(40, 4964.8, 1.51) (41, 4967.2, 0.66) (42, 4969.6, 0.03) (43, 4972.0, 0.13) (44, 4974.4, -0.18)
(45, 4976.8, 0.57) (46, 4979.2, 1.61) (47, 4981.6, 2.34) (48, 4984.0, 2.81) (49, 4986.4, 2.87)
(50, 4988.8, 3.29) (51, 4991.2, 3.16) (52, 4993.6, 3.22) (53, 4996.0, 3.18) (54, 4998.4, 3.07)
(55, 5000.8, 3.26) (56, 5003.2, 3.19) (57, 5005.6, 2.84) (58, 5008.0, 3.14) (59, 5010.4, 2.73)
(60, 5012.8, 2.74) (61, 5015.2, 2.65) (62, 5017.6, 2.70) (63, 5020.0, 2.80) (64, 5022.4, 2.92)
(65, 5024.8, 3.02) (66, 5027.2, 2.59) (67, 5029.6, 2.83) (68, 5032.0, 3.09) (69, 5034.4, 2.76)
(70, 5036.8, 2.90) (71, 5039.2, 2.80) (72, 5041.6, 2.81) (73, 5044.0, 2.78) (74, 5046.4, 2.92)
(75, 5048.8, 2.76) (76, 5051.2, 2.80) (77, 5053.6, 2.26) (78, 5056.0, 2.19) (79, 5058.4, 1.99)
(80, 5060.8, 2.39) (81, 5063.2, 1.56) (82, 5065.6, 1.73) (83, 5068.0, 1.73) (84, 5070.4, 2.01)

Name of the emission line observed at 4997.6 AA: Lyman alpha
